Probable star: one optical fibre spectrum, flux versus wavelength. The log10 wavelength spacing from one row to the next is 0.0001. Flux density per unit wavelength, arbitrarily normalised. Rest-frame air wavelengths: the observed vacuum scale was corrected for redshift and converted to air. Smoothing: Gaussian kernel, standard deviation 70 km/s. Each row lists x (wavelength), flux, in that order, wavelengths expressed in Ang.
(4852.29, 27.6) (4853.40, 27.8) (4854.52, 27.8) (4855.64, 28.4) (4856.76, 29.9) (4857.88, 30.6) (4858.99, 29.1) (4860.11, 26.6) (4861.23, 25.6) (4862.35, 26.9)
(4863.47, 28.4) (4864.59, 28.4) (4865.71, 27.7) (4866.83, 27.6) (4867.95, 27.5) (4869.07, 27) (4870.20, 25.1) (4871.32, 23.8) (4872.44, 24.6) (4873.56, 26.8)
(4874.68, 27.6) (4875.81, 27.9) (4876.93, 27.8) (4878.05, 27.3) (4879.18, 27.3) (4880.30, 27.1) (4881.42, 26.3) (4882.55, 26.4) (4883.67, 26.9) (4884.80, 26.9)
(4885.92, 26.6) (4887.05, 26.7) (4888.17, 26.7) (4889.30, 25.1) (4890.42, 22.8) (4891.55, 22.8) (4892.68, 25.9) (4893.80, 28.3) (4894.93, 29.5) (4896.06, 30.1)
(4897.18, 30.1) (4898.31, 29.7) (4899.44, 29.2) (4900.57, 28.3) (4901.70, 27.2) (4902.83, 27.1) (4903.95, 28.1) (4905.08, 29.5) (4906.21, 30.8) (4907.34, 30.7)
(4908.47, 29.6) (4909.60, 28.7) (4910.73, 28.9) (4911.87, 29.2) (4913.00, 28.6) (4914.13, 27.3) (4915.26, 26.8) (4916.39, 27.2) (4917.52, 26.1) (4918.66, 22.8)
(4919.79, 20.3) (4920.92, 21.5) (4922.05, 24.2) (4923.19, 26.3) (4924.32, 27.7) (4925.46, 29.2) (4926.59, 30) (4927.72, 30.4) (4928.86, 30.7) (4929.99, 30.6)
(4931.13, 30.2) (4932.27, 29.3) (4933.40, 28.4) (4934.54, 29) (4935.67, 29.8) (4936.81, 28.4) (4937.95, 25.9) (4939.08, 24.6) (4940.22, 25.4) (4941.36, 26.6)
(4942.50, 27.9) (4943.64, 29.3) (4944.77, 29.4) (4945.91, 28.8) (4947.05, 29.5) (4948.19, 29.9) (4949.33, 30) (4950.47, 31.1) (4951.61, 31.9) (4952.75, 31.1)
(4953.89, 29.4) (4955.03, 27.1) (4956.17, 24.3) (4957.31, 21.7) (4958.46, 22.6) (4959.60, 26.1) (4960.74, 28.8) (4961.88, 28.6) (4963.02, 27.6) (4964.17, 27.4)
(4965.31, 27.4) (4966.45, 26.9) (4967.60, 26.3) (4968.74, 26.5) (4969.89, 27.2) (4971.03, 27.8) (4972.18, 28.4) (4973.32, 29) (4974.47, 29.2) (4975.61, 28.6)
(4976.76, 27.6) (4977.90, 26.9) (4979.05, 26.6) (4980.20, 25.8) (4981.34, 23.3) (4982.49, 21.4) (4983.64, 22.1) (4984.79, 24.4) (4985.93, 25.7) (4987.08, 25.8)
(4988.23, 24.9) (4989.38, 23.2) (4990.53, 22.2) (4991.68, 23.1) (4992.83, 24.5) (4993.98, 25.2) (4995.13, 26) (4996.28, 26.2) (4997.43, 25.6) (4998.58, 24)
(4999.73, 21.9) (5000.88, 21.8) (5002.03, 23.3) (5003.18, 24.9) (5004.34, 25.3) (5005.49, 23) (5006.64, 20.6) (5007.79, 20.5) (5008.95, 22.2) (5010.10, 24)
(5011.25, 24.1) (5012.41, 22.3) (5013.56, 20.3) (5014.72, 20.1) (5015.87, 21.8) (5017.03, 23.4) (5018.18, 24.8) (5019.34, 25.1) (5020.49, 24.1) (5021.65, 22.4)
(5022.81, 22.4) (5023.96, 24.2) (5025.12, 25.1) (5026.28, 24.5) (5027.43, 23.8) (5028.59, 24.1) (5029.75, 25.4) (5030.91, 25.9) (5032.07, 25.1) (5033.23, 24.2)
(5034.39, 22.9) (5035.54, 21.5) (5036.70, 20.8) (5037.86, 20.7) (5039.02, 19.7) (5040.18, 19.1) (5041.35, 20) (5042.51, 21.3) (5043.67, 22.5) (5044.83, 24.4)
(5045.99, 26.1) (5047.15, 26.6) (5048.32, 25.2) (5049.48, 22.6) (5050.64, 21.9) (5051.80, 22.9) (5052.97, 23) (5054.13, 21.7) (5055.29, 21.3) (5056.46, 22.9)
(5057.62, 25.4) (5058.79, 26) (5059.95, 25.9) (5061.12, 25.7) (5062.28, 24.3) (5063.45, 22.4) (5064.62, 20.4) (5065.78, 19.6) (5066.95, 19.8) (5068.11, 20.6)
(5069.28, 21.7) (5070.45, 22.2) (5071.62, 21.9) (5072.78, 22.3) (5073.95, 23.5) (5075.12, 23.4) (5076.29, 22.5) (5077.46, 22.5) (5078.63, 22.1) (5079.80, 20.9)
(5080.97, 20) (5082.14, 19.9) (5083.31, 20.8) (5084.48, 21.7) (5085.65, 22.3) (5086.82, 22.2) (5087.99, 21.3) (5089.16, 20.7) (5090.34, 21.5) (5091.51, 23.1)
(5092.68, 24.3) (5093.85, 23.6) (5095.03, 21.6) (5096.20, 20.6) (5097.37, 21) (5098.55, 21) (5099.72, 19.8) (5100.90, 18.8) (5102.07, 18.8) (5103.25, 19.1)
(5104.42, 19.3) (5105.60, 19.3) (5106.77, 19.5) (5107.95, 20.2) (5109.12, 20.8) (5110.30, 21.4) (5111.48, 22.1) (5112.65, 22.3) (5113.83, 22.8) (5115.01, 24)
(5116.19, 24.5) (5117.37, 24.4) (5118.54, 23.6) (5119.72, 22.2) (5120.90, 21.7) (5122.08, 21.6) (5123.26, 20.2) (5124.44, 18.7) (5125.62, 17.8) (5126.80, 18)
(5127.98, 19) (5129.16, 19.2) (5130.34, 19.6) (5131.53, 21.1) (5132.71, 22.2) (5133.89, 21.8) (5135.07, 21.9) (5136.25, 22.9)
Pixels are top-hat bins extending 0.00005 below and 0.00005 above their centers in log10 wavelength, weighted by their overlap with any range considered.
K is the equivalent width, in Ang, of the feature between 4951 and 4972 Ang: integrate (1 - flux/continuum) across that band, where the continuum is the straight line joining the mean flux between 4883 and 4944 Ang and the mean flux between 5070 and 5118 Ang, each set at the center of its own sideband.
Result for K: -1.0 Ang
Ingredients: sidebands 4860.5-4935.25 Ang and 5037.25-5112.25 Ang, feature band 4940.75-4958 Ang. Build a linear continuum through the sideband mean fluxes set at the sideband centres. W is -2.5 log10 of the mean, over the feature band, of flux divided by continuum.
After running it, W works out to -0.11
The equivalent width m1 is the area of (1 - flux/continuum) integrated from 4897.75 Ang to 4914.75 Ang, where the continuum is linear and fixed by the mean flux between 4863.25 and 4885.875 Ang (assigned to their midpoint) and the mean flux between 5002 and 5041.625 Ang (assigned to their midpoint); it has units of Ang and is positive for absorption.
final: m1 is -1.8 Ang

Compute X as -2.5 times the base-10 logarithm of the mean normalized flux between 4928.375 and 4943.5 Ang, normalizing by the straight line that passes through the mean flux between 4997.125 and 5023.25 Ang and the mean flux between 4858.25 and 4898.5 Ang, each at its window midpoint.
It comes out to -0.12 mag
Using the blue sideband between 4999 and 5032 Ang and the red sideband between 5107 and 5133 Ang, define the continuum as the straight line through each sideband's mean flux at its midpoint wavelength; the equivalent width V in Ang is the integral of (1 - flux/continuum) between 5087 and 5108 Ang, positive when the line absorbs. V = 0.8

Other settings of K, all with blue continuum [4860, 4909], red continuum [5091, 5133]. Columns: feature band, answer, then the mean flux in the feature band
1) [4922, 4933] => -1.2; 29.1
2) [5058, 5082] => -0.2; 22.4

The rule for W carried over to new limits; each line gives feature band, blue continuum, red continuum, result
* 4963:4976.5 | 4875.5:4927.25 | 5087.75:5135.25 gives -0.100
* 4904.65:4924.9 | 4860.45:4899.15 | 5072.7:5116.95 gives -0.038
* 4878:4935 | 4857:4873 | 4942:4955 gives 0.033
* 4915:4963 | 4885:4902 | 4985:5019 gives -0.079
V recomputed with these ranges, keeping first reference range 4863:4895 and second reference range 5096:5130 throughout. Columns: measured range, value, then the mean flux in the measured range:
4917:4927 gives 0.10 Ang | 25.3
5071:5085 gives -0.11 Ang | 21.8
